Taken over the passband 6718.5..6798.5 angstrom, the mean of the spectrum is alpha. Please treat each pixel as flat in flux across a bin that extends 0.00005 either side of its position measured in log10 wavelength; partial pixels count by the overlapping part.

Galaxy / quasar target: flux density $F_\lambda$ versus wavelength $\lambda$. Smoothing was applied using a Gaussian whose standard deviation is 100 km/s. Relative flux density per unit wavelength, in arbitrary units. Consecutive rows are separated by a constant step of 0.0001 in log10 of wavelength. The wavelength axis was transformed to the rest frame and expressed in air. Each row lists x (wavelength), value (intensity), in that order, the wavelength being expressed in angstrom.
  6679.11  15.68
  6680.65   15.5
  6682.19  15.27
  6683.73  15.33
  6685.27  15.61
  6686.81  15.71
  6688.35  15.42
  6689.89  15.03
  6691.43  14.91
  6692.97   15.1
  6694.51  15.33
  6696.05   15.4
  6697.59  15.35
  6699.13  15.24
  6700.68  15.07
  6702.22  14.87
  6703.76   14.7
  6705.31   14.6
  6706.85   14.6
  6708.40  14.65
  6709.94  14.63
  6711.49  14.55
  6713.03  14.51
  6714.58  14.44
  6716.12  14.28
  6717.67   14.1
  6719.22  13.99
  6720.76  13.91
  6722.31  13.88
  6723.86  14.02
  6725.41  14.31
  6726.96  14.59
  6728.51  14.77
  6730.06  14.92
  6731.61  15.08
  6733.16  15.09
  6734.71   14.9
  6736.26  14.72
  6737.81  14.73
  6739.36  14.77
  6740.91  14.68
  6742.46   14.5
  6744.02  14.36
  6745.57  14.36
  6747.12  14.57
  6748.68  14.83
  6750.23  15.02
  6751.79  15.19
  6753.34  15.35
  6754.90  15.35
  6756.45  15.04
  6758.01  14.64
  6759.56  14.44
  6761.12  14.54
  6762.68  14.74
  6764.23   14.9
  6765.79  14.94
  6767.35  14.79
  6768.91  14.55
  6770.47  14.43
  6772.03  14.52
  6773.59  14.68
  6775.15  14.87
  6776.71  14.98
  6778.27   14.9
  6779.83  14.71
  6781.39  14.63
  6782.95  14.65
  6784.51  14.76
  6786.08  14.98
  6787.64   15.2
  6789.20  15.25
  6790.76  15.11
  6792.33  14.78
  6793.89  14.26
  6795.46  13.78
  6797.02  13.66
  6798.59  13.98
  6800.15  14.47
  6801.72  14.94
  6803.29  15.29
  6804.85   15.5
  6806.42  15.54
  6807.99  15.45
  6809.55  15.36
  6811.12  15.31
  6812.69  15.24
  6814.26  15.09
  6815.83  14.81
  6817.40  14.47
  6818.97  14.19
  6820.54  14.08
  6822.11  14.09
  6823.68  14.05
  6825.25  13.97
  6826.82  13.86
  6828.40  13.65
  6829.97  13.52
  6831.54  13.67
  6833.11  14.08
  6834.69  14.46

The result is 14.7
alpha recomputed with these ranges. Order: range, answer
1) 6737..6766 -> 14.8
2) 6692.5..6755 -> 14.7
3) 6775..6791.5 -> 14.9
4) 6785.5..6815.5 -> 14.9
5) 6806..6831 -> 14.5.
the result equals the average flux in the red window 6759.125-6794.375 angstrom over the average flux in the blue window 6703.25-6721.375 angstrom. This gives 1.02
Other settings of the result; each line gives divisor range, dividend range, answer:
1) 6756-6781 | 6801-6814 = 1.04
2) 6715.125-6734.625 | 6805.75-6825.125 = 1.02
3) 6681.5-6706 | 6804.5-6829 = 0.97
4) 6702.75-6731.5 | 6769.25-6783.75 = 1.02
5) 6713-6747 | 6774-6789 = 1.03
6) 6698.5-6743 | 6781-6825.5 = 1.01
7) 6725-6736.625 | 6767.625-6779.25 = 0.99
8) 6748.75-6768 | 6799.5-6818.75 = 1.01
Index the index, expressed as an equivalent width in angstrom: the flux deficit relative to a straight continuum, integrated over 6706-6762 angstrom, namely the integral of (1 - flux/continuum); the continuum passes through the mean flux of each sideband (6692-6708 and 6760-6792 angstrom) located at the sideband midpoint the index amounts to 1.1 angstrom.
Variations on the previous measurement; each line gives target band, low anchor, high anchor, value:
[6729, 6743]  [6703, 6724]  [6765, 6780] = -0.3 angstrom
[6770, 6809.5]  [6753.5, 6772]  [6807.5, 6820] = 0.2 angstrom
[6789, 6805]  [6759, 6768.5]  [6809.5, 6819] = 0.3 angstrom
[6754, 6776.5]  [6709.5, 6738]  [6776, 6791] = 0.0 angstrom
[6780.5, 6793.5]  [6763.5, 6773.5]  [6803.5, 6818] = 0.0 angstrom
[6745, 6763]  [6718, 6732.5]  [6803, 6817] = -0.2 angstrom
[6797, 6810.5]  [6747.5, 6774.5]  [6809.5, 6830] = -0.4 angstrom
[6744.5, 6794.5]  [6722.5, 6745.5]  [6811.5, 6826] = -0.8 angstrom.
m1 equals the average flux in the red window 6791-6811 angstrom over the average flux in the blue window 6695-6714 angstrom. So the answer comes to 1.00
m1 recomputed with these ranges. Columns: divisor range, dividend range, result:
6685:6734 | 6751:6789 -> 1.00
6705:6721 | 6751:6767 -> 1.04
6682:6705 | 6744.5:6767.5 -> 0.98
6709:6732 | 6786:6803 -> 1.01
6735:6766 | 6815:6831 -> 0.95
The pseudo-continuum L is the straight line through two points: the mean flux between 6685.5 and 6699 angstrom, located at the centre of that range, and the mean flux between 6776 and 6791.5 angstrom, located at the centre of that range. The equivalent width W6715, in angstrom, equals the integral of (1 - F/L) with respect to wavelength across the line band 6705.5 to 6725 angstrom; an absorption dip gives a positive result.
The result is 1.16 angstrom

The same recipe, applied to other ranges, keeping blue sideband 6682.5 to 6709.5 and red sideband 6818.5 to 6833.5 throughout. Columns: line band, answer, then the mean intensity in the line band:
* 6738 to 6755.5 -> -0.2 angstrom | 14.8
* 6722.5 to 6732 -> 0.2 angstrom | 14.5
